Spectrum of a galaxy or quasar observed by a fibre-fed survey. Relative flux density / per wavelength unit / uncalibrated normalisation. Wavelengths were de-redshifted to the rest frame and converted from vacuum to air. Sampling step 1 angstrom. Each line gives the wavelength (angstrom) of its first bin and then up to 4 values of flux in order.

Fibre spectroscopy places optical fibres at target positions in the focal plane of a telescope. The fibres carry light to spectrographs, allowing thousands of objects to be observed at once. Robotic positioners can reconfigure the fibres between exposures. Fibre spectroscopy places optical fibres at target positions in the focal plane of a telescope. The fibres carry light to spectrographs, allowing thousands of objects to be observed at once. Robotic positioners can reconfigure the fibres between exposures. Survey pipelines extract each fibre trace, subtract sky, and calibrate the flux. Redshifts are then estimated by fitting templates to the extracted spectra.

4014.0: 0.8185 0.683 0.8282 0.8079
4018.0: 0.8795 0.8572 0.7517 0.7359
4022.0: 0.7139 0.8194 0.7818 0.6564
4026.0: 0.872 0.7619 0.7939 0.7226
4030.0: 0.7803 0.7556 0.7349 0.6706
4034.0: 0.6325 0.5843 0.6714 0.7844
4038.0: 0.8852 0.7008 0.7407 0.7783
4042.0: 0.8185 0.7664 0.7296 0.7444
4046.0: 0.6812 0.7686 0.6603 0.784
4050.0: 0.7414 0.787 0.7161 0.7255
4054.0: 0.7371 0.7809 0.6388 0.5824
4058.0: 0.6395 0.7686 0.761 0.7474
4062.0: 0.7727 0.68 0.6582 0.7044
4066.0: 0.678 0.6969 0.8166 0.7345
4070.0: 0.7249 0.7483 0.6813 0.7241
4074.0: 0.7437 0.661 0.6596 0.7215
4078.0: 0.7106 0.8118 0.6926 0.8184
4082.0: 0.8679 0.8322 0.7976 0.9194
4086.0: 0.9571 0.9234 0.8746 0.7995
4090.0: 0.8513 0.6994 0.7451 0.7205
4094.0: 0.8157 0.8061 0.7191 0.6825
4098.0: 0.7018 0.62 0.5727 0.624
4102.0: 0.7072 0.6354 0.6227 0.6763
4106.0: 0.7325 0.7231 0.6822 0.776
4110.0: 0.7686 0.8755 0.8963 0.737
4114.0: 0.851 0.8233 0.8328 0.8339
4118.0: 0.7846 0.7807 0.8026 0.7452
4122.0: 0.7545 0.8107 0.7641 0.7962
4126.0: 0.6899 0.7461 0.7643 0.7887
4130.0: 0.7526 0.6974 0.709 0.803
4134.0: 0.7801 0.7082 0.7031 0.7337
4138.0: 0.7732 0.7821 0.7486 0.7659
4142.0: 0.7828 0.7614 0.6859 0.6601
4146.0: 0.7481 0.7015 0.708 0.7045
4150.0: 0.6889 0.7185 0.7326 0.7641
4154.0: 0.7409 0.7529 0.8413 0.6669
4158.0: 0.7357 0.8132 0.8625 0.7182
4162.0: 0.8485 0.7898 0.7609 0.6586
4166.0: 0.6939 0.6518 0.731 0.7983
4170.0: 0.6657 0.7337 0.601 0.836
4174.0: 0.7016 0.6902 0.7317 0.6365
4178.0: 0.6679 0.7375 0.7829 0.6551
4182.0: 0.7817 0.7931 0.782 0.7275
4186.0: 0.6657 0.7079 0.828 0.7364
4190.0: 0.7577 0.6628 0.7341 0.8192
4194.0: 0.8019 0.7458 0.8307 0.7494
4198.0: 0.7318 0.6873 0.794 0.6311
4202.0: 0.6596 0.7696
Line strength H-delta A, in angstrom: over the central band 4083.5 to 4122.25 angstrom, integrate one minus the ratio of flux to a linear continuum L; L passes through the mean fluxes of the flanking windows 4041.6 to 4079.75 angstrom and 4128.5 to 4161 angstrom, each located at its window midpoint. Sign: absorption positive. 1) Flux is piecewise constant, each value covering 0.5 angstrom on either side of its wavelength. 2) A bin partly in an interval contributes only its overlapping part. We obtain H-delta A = -1.71 angstrom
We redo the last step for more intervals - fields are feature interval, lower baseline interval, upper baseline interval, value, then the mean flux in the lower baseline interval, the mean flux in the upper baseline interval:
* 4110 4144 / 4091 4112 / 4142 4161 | -2.2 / 0.715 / 0.739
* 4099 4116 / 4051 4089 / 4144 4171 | 0.3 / 0.75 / 0.736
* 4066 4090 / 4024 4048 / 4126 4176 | -1.3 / 0.74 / 0.738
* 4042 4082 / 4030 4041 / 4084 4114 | 0.5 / 0.722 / 0.756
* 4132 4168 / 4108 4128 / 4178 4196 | 1.3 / 0.79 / 0.748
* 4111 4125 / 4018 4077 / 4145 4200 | -1.3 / 0.733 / 0.737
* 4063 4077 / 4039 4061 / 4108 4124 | 0.8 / 0.731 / 0.8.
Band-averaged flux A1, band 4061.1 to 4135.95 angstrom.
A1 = 0.754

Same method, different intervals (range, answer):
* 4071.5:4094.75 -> 0.784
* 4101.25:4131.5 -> 0.761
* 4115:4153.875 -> 0.751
